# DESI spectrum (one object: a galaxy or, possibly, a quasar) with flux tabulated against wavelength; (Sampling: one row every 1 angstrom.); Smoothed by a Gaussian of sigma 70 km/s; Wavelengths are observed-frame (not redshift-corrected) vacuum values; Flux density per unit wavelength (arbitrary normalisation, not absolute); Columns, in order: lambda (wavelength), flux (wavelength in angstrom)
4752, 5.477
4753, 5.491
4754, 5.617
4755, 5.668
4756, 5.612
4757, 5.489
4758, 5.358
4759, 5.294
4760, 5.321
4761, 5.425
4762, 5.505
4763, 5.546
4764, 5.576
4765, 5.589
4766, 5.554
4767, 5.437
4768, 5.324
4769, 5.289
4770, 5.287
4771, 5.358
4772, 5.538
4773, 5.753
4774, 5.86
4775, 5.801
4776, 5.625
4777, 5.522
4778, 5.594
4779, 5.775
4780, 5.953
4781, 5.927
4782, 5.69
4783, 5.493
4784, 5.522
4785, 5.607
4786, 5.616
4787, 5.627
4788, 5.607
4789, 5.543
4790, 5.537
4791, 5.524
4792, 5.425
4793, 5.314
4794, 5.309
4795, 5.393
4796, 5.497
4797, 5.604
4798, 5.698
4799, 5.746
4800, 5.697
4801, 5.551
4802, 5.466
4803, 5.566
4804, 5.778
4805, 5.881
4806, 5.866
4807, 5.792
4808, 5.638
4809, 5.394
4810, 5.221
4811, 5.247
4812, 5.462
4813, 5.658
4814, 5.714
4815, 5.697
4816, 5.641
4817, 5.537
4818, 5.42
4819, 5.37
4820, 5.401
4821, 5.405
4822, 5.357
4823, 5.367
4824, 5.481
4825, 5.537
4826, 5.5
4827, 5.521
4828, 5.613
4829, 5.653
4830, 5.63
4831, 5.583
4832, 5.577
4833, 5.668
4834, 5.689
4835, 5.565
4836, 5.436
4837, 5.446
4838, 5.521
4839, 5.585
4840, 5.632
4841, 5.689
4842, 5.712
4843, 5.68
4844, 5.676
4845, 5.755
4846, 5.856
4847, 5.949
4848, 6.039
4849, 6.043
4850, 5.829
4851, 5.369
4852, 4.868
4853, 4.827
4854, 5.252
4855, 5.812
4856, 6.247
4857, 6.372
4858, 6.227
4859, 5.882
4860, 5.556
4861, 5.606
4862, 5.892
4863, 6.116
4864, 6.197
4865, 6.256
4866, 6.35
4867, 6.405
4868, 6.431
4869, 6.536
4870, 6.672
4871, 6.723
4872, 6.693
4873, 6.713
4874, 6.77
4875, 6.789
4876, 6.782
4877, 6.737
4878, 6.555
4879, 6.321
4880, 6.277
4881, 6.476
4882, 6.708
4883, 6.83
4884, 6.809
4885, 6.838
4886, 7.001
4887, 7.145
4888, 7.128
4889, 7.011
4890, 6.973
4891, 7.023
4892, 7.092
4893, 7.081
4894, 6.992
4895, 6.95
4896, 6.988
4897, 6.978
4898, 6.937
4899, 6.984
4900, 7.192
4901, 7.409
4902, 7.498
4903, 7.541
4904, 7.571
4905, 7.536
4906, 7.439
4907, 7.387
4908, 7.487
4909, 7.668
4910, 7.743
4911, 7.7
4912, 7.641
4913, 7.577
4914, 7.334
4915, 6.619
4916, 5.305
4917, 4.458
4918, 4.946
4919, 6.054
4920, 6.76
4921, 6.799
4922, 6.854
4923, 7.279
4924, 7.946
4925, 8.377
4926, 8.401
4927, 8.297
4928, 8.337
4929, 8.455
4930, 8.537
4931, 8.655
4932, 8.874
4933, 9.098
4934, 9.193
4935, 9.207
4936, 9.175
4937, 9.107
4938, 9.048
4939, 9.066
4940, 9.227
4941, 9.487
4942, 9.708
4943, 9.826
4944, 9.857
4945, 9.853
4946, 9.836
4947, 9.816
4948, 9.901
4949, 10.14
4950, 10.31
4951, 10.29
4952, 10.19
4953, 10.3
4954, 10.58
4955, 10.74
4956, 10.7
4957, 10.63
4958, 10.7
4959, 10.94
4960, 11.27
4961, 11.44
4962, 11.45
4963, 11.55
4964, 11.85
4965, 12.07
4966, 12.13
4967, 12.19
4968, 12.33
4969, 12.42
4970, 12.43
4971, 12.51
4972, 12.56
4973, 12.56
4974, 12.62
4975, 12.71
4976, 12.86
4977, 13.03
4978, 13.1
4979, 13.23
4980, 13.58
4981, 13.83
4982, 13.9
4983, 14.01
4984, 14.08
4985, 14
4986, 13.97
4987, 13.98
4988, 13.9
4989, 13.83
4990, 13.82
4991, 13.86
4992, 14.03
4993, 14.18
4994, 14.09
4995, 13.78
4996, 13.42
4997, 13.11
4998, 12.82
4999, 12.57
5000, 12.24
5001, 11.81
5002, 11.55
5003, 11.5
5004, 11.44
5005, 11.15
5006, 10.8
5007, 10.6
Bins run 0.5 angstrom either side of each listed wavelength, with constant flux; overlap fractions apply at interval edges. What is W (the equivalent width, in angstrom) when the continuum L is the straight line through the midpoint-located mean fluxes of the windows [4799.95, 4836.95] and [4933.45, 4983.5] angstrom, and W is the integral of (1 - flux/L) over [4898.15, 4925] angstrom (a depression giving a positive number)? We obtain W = 6.4 angstrom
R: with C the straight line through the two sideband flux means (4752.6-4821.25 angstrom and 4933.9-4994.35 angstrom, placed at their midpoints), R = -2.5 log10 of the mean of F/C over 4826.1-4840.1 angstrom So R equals 0.27 mag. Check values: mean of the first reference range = 5.55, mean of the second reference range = 11.7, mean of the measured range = 5.58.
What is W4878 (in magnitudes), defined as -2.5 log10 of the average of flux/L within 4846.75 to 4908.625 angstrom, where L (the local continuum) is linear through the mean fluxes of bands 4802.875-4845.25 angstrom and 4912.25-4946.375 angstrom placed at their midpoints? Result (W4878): 0.050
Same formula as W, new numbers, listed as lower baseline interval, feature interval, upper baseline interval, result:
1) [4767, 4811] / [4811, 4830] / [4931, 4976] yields 3.0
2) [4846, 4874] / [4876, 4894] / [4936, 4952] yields 0.8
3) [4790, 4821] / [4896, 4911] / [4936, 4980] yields 2.8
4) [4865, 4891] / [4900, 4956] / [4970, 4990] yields 9.1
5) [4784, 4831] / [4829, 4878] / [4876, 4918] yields 2.6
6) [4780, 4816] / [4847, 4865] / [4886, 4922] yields 1.6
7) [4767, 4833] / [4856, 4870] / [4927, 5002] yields 3.0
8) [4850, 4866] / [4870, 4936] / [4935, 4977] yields 6.9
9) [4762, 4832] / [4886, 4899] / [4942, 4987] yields 3.0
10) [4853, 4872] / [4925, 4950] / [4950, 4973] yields 2.3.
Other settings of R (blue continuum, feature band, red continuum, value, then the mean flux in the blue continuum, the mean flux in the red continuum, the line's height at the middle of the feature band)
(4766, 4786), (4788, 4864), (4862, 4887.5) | 0.090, 5.6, 6.59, 6.1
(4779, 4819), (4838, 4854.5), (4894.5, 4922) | 0.107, 5.59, 6.98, 6.19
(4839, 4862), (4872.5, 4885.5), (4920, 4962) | 0.035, 5.72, 9.42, 6.89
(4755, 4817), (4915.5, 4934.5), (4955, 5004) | 0.387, 5.56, 12.7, 10.7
